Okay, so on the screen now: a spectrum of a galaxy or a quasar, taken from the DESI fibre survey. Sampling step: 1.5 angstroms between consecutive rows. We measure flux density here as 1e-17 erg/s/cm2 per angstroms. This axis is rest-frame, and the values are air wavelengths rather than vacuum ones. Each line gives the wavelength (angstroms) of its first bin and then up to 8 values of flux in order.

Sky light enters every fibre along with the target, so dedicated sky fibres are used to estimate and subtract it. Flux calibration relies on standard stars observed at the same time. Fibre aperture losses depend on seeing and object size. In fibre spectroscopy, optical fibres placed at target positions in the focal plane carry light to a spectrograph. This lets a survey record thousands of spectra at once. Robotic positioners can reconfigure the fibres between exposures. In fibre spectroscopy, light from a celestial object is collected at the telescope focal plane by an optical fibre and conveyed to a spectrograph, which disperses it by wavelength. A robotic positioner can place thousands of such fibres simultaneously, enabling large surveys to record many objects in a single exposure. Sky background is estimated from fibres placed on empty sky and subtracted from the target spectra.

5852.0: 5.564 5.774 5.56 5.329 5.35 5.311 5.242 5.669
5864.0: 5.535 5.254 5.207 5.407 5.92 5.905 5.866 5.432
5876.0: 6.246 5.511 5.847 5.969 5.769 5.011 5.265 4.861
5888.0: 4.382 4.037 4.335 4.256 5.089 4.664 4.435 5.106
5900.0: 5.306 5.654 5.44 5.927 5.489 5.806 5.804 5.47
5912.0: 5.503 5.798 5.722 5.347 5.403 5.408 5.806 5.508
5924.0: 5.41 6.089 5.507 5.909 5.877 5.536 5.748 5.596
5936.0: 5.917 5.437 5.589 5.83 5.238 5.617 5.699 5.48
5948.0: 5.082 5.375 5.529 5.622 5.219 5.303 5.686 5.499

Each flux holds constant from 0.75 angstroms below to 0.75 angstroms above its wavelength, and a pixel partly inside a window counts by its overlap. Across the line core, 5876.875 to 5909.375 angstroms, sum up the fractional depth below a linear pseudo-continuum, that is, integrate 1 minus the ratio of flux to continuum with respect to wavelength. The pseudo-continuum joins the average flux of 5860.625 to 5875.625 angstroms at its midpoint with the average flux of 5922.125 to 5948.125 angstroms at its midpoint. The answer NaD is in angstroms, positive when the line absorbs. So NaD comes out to 2.4 angstroms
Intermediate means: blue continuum 5.57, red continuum 5.63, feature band 5.17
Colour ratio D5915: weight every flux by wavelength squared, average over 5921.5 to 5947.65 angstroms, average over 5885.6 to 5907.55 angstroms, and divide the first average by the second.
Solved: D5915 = 1.15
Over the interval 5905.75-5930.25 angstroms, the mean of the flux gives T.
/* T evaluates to 5.64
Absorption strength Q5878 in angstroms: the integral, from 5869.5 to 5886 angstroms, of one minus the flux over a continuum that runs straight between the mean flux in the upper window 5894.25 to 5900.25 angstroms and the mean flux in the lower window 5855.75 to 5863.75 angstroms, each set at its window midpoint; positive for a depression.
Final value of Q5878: -1.77 angstroms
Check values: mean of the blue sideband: 5.39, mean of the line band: 5.69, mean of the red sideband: 4.86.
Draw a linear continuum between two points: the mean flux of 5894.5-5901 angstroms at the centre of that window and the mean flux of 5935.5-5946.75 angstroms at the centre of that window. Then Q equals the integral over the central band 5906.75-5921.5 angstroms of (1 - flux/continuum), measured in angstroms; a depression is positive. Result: -1.2 angstroms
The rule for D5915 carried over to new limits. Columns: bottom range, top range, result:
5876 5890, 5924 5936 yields 1.11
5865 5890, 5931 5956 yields 1.04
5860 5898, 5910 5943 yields 1.09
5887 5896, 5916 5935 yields 1.28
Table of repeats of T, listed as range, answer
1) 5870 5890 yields 5.43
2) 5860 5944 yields 5.44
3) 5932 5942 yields 5.65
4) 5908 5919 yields 5.58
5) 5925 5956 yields 5.58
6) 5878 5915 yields 5.23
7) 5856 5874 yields 5.5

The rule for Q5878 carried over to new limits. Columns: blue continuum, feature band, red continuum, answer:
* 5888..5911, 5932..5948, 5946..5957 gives -0.79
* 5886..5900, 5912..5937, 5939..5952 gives -2.52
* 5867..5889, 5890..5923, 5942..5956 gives 0.91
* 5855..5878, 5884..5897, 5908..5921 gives 2.23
